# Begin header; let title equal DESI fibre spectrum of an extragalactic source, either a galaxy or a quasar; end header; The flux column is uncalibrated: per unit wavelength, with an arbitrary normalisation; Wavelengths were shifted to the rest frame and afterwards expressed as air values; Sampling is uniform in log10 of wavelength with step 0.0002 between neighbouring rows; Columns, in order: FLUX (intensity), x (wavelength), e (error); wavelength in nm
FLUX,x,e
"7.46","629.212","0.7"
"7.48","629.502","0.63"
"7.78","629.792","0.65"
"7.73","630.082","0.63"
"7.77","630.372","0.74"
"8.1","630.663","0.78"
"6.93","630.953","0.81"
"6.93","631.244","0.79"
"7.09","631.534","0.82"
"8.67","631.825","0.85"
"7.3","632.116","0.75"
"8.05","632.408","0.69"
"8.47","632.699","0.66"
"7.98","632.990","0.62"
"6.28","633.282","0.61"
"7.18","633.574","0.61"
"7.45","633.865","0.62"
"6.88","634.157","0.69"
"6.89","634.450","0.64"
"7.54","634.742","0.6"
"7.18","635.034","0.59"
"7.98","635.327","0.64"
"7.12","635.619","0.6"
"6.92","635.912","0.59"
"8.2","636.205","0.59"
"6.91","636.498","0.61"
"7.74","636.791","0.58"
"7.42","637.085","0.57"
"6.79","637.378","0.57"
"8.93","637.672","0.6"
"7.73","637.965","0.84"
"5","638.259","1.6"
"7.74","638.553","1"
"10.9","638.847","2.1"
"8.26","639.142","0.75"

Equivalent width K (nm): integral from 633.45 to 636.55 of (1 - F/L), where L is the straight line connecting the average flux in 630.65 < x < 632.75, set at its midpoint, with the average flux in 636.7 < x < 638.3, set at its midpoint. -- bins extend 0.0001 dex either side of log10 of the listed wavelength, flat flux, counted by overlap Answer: 0.080 nm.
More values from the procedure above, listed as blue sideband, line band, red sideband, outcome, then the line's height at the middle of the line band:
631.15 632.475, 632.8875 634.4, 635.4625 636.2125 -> 0.07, 7.46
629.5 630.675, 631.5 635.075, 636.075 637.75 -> 0.10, 7.69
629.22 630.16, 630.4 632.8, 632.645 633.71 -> -0.06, 7.5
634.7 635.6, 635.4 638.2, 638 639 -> 0.08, 7.68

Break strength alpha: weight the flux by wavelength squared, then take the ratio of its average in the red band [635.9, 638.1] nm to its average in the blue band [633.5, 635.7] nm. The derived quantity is 1.1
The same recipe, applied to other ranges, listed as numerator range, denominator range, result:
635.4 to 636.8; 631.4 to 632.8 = 0.95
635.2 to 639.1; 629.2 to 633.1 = 1.01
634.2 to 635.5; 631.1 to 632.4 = 0.98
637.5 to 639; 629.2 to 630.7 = 1.07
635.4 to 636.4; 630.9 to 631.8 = 1.04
